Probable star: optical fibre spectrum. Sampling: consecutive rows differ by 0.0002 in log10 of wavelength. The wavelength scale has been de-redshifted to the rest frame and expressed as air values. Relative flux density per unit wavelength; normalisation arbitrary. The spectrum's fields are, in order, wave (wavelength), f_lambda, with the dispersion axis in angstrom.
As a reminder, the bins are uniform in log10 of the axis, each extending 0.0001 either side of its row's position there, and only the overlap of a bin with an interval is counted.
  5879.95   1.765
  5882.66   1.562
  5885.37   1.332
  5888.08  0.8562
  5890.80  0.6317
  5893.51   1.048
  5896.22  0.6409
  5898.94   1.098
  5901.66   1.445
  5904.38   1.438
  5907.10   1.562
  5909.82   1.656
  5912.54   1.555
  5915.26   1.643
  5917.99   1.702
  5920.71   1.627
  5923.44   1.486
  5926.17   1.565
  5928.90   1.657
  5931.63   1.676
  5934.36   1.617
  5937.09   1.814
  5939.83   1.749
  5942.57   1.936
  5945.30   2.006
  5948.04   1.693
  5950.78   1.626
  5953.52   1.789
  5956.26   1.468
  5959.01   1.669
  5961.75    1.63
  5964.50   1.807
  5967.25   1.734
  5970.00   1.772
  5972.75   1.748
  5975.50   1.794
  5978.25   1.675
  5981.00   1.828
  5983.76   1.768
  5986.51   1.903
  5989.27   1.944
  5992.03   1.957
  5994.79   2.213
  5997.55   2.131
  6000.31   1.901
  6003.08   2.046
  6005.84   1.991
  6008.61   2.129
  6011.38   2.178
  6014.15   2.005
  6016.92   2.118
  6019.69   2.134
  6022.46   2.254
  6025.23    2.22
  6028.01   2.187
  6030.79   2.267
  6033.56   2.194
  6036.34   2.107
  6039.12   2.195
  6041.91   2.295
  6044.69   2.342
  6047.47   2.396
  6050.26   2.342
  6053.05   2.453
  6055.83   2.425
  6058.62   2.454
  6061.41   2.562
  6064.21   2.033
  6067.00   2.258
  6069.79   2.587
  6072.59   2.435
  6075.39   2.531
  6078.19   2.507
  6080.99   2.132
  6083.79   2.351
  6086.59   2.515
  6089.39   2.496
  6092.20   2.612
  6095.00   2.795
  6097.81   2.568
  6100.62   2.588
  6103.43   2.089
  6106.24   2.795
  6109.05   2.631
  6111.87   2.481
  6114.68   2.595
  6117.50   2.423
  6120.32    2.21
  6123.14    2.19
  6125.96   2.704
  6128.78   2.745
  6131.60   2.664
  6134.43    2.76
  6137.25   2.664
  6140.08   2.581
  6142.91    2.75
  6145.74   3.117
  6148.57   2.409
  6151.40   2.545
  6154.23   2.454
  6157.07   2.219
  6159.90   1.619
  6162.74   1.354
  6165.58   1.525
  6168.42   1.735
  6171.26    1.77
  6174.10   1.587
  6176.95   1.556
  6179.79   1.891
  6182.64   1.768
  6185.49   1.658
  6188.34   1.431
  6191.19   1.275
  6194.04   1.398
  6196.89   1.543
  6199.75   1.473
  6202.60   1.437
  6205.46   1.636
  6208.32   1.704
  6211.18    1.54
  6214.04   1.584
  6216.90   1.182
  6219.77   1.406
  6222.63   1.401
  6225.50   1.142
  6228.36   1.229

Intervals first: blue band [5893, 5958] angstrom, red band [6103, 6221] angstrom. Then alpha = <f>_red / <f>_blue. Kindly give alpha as 1.29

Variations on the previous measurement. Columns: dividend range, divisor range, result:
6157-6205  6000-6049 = 0.73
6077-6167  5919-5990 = 1.41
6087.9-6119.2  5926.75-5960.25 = 1.48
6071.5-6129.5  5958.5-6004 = 1.34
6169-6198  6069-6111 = 0.64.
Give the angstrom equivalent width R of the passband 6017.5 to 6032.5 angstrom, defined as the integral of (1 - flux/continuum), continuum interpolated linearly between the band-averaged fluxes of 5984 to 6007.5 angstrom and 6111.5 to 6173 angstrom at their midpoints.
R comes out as -1.0 angstrom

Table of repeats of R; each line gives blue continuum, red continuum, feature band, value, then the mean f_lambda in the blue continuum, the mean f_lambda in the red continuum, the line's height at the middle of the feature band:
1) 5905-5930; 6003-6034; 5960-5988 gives 2.1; 1.6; 2.15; 1.91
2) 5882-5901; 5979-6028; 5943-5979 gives -1.8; 1.02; 2.04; 1.65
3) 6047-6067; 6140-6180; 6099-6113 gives -1.9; 2.37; 2.06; 2.22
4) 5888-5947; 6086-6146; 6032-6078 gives -2.2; 1.49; 2.58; 2.25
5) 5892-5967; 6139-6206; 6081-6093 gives -4.7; 1.58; 1.86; 1.76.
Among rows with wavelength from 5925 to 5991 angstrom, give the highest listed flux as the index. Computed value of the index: 2.006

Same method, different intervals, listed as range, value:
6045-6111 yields 2.795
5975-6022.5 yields 2.254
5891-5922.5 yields 1.702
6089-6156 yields 3.117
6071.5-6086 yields 2.531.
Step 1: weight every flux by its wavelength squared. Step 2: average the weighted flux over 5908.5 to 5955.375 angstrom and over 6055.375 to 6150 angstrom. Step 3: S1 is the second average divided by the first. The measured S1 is 1.58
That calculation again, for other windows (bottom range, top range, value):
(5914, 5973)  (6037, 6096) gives 1.48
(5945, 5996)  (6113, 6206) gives 1.22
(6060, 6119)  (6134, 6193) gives 0.83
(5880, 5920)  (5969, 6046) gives 1.61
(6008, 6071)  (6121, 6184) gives 1.01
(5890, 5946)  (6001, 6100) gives 1.61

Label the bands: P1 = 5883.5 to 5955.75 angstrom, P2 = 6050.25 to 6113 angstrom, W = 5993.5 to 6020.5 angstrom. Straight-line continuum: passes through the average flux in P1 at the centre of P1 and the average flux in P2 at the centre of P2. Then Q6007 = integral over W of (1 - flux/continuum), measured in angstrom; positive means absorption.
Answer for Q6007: -0.9 angstrom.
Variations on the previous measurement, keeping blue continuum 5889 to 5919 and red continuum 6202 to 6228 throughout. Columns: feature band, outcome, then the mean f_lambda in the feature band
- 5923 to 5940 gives -4.43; 1.65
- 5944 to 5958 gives -4.16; 1.71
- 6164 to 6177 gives -2.02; 1.64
